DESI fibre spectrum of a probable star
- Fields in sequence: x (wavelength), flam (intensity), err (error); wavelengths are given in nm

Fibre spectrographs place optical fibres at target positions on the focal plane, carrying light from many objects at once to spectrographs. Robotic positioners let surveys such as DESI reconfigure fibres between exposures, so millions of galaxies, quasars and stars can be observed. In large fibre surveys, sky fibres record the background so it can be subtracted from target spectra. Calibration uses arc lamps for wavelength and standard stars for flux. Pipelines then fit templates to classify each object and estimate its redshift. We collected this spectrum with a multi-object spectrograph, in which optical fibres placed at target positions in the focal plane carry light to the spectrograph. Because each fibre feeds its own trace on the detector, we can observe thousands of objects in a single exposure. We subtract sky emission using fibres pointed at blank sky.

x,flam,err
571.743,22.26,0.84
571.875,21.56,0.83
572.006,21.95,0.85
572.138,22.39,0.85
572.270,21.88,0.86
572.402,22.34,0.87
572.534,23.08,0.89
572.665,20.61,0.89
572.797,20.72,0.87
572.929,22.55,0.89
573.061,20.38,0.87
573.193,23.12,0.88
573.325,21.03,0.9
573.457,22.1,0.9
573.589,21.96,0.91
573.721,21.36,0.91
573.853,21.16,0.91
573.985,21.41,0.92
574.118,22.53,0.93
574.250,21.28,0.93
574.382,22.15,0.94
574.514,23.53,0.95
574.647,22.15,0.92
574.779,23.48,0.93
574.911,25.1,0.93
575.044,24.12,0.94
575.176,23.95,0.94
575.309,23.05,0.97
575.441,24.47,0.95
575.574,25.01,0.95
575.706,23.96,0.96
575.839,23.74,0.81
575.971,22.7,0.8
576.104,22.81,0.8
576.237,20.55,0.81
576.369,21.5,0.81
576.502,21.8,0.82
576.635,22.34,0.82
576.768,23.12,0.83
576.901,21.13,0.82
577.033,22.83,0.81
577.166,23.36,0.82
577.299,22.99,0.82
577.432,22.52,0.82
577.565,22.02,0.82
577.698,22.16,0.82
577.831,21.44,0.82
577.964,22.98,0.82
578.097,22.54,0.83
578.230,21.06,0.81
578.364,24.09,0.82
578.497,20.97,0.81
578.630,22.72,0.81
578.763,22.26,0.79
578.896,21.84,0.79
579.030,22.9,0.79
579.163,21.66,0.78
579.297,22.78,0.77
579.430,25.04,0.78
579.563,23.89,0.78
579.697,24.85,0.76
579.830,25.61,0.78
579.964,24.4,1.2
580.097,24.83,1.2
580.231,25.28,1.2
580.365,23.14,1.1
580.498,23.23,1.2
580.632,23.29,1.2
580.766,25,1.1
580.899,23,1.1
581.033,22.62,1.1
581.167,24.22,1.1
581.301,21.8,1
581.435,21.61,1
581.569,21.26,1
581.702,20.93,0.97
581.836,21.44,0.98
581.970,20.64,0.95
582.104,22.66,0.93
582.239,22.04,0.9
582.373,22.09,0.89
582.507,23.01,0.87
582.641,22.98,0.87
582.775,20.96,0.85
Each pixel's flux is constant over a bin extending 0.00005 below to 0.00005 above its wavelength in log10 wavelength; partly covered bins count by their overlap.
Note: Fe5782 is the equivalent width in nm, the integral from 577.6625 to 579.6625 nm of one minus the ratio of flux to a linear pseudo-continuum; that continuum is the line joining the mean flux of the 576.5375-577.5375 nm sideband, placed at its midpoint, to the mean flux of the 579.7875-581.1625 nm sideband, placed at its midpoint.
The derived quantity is 0.056 nm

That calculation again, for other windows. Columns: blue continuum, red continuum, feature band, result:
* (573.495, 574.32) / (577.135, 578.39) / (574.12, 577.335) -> -0.138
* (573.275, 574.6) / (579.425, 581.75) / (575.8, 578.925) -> 0.058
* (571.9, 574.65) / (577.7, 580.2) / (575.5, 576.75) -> -0.014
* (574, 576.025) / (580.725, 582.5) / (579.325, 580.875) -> -0.126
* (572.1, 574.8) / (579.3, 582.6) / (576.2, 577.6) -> 0.016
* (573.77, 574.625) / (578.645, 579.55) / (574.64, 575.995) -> -0.105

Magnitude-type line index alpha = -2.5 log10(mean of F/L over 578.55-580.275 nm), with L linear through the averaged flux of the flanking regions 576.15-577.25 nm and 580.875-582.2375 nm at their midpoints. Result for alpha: -0.08 mag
